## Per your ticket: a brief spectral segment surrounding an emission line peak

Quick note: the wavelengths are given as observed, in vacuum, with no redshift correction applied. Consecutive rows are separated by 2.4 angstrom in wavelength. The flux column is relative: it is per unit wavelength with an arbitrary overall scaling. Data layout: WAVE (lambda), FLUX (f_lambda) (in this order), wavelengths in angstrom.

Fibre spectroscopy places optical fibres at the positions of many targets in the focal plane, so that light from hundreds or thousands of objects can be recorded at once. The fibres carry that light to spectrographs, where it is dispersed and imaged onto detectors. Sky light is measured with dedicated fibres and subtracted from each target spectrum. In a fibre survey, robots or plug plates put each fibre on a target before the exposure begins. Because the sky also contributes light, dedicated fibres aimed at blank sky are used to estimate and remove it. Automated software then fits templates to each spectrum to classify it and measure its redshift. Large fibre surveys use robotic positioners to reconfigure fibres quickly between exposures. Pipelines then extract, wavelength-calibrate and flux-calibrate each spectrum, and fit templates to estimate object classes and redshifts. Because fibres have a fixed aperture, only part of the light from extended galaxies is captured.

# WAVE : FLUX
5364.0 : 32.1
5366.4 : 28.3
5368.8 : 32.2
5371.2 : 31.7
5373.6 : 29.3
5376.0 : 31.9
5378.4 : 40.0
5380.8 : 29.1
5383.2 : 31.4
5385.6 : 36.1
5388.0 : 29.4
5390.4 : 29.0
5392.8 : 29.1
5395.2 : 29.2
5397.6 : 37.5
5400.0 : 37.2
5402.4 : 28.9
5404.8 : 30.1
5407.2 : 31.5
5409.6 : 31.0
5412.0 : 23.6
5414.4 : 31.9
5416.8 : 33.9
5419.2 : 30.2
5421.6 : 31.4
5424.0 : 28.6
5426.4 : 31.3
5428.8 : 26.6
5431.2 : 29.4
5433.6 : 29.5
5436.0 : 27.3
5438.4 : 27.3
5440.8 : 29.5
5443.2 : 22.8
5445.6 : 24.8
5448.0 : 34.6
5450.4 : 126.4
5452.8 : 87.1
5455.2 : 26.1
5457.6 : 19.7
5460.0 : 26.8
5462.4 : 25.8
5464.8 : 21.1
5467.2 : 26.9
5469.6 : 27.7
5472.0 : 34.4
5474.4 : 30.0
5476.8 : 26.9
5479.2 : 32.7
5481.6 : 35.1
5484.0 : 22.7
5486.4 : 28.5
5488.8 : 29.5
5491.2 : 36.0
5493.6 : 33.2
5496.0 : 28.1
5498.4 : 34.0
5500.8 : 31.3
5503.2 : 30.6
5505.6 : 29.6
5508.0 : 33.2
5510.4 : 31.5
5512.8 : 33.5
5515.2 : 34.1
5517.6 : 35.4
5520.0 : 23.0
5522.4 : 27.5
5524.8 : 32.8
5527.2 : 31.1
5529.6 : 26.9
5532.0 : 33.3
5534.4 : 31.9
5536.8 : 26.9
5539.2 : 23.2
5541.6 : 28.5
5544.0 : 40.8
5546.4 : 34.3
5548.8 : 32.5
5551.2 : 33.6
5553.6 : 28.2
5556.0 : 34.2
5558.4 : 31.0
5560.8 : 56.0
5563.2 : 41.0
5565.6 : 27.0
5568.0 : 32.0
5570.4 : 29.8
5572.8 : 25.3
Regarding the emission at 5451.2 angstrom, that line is H-beta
